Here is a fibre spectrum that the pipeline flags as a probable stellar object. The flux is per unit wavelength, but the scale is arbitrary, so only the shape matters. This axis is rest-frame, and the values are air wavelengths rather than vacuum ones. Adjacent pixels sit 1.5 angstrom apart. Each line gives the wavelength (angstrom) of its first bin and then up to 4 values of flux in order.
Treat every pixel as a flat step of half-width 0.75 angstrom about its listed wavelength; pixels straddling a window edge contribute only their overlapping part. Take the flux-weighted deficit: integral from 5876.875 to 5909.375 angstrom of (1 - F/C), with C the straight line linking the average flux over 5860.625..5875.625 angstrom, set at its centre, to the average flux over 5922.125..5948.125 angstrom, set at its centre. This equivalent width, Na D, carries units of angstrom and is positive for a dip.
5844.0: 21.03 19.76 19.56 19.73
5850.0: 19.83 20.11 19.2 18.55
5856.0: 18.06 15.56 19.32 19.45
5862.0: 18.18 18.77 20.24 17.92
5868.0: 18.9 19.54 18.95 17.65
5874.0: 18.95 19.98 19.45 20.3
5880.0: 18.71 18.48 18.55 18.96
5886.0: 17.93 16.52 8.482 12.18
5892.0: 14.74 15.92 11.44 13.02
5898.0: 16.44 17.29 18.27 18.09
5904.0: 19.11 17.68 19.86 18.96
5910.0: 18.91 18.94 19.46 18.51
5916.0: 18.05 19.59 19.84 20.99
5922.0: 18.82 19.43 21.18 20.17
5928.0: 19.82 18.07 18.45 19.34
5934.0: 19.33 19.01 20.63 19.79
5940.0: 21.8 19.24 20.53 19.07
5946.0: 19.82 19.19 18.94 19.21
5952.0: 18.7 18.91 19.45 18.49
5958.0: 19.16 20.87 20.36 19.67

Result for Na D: 4.0 angstrom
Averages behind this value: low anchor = 18.9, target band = 16.8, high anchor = 19.7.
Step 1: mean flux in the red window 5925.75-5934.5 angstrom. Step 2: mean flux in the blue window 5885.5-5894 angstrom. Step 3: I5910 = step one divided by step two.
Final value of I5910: 1.4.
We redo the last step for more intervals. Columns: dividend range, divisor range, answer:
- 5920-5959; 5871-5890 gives 1.10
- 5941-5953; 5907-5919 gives 1.02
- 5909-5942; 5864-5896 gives 1.13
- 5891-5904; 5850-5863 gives 0.85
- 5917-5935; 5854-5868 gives 1.06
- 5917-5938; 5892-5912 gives 1.15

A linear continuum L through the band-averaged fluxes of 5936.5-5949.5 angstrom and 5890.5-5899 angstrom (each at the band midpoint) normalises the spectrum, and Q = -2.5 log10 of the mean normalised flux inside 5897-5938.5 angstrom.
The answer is -0.13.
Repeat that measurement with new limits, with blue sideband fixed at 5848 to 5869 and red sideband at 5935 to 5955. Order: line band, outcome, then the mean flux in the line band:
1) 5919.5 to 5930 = -0.02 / 19.8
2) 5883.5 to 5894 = 0.26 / 15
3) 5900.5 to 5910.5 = 0.03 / 18.7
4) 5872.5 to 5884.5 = 0.00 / 19.1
